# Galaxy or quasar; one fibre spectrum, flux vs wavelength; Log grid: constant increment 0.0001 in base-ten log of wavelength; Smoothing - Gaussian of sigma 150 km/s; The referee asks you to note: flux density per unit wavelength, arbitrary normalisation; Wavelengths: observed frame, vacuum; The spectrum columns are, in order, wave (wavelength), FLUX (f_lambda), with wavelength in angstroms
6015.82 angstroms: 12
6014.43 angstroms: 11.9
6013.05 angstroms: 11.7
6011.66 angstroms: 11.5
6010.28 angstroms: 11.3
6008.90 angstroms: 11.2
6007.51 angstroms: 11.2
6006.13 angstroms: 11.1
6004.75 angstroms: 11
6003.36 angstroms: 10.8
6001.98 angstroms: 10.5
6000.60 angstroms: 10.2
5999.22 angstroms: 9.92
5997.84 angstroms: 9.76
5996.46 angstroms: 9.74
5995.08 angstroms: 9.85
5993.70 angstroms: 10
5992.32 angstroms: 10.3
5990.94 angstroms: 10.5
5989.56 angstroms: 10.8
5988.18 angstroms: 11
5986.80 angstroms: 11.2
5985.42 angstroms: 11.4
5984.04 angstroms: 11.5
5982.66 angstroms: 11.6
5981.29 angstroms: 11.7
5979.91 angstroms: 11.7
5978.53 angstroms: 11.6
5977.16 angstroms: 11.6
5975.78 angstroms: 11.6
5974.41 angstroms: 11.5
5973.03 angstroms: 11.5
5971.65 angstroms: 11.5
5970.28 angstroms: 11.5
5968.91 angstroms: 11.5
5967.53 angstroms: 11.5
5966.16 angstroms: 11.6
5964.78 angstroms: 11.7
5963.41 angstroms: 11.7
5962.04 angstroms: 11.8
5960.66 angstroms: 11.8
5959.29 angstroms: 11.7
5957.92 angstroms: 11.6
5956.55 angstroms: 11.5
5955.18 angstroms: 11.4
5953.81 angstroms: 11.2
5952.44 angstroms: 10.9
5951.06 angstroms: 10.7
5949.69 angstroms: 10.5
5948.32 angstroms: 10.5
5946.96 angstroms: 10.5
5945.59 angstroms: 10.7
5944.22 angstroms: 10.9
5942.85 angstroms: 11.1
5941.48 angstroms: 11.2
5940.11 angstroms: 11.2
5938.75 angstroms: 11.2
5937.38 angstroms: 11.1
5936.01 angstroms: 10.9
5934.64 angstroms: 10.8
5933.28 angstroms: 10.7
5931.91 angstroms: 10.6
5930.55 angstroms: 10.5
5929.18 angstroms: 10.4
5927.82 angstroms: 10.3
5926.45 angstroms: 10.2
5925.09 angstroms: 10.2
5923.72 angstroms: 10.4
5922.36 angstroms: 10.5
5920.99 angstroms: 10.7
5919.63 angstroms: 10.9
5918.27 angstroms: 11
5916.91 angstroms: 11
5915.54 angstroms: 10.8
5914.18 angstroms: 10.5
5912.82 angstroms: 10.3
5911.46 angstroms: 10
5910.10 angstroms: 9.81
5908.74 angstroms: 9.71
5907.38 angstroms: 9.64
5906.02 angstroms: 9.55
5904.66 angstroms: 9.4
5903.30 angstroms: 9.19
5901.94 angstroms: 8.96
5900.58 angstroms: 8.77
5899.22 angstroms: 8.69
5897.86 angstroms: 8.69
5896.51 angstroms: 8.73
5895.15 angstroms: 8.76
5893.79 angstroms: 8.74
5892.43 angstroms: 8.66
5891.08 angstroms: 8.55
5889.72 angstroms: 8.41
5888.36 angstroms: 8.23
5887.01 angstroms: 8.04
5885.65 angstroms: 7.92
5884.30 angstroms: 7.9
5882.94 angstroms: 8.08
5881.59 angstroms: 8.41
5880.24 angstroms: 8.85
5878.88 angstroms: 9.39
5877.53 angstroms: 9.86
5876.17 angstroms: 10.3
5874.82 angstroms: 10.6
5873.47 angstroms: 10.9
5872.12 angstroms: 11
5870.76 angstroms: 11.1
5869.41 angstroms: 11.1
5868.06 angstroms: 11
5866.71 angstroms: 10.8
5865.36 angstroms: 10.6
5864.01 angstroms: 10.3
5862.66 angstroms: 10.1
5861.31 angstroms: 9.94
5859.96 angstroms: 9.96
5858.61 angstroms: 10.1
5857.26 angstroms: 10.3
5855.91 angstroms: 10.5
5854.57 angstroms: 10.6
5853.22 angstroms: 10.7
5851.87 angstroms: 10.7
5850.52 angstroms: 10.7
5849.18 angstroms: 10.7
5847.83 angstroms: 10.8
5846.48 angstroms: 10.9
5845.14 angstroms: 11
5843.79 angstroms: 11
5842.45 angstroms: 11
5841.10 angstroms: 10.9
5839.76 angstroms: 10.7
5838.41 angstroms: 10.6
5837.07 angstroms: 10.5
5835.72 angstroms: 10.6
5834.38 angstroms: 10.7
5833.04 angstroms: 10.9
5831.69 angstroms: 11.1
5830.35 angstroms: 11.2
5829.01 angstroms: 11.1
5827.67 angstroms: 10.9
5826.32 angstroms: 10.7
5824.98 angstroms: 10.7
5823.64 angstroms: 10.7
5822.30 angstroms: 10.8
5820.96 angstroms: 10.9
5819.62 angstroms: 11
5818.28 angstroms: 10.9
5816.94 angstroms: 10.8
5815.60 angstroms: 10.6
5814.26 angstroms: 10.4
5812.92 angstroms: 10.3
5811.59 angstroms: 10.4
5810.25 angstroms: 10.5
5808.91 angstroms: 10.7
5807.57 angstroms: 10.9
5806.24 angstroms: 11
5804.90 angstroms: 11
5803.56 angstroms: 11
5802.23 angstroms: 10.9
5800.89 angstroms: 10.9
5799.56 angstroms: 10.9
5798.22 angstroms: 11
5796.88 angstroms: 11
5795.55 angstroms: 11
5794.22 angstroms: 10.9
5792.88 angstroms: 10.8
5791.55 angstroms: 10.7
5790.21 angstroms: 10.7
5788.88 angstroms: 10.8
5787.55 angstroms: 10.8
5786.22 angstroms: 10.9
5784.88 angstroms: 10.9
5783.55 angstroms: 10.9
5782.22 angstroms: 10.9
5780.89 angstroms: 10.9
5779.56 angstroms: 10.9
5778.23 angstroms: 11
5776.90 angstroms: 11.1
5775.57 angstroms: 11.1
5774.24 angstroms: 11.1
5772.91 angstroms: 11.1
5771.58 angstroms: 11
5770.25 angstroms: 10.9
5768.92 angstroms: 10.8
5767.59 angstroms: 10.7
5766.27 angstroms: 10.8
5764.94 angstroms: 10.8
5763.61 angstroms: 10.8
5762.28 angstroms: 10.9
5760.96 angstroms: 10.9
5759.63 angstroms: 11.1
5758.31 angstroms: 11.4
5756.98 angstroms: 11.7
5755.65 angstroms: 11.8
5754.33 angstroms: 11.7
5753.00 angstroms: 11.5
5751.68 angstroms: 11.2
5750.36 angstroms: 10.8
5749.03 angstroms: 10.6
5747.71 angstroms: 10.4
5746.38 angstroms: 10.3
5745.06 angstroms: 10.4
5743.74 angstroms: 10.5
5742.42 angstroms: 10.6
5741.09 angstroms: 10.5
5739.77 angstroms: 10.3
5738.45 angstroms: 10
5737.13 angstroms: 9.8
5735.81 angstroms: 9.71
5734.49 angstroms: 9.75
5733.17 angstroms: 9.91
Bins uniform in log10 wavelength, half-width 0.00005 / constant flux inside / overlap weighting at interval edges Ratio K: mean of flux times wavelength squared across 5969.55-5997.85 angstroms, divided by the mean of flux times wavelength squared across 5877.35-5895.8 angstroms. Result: 1.34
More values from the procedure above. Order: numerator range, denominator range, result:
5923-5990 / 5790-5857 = 1.08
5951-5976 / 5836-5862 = 1.13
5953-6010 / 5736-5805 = 1.10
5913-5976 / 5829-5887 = 1.10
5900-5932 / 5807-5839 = 0.97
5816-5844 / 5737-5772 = 1.03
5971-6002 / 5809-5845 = 1.07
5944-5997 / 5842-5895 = 1.17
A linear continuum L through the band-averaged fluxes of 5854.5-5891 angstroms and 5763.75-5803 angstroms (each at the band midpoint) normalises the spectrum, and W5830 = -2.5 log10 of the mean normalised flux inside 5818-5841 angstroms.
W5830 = -0.05 mag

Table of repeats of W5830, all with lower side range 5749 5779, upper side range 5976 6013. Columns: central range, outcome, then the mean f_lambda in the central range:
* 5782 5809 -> 0.017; 10.9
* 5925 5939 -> 0.033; 10.6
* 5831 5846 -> 0.021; 10.8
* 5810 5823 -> 0.038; 10.7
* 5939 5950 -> 0.008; 10.9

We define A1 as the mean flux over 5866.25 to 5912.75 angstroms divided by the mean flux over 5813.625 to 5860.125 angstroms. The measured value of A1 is 0.87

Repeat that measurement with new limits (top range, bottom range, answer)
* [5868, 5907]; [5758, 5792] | 0.84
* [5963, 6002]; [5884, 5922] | 1.18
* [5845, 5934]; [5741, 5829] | 0.91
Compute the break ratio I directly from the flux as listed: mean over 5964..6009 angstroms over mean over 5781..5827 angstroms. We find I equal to 1.0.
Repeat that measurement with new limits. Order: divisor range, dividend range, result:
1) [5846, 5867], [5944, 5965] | 1.07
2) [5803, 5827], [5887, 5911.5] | 0.84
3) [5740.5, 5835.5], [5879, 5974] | 0.94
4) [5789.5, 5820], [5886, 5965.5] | 0.95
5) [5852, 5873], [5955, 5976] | 1.10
